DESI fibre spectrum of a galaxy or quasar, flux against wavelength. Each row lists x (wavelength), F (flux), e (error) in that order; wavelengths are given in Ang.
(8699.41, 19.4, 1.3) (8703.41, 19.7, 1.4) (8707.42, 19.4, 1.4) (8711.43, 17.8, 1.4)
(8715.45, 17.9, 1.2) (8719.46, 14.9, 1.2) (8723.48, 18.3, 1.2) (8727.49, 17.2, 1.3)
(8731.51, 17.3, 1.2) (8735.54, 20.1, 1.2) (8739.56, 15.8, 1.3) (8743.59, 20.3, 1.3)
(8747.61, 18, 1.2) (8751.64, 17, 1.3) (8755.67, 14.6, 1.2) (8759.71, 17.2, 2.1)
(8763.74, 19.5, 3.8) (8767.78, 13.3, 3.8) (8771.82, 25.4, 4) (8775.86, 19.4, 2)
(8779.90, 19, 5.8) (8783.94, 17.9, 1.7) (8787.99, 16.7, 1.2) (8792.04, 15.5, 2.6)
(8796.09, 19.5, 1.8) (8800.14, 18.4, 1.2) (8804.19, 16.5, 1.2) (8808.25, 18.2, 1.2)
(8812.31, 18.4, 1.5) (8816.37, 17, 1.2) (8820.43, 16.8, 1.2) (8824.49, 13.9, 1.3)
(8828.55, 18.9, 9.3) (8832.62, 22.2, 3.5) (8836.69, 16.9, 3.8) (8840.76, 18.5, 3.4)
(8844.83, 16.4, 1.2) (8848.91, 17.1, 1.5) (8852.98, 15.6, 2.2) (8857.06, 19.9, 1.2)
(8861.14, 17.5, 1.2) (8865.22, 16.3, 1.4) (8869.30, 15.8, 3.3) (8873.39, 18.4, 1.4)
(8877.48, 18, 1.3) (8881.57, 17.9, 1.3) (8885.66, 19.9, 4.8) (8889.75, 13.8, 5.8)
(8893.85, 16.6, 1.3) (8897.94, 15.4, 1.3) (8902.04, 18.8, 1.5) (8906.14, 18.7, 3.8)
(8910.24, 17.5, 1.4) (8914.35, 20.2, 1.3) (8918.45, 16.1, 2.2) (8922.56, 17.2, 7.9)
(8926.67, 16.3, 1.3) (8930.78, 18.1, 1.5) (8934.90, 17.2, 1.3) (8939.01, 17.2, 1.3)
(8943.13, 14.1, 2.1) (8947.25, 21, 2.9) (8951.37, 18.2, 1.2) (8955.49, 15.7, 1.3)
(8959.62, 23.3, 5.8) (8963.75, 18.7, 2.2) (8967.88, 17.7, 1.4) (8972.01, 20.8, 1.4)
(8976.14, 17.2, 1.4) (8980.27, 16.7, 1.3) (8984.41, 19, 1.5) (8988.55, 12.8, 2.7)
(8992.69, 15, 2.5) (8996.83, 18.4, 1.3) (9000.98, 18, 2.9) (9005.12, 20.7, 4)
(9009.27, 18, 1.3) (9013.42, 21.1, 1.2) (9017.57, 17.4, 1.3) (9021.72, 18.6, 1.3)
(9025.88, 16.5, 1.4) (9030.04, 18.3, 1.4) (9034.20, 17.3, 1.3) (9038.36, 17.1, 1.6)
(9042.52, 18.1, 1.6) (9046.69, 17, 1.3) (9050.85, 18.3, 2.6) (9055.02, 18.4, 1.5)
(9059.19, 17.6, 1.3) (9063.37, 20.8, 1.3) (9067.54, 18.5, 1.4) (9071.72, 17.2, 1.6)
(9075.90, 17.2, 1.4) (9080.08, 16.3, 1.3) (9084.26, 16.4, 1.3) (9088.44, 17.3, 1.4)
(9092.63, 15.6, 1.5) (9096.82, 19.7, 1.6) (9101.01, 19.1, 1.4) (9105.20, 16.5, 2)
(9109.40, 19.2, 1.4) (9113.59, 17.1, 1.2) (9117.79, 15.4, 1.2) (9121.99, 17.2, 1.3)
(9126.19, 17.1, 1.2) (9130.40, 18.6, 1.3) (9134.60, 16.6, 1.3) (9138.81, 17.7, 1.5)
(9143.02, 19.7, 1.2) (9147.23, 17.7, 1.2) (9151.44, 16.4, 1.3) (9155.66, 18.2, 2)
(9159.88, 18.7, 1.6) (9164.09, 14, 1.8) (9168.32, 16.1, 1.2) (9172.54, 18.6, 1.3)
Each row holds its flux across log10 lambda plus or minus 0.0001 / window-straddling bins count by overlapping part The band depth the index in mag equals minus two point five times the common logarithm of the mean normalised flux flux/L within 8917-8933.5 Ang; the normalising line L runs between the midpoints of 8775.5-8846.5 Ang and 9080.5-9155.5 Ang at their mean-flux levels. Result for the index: 0.043 mag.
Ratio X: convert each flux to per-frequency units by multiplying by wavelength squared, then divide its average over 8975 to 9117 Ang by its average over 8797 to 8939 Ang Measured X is 1.1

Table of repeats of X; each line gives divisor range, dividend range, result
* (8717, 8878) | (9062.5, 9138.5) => 1.06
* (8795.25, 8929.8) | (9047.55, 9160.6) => 1.07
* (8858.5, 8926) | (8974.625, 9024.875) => 1.04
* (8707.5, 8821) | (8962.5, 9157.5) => 1.06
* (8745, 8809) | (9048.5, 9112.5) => 1.07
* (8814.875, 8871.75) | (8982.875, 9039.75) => 1.06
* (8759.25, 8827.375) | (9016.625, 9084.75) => 1.05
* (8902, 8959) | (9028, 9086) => 1.03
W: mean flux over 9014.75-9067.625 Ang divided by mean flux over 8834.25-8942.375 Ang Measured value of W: 1.04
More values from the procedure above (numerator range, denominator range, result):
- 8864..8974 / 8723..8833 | 0.99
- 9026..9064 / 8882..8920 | 1.02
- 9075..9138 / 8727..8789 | 0.96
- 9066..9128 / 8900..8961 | 0.97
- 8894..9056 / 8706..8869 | 1.01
